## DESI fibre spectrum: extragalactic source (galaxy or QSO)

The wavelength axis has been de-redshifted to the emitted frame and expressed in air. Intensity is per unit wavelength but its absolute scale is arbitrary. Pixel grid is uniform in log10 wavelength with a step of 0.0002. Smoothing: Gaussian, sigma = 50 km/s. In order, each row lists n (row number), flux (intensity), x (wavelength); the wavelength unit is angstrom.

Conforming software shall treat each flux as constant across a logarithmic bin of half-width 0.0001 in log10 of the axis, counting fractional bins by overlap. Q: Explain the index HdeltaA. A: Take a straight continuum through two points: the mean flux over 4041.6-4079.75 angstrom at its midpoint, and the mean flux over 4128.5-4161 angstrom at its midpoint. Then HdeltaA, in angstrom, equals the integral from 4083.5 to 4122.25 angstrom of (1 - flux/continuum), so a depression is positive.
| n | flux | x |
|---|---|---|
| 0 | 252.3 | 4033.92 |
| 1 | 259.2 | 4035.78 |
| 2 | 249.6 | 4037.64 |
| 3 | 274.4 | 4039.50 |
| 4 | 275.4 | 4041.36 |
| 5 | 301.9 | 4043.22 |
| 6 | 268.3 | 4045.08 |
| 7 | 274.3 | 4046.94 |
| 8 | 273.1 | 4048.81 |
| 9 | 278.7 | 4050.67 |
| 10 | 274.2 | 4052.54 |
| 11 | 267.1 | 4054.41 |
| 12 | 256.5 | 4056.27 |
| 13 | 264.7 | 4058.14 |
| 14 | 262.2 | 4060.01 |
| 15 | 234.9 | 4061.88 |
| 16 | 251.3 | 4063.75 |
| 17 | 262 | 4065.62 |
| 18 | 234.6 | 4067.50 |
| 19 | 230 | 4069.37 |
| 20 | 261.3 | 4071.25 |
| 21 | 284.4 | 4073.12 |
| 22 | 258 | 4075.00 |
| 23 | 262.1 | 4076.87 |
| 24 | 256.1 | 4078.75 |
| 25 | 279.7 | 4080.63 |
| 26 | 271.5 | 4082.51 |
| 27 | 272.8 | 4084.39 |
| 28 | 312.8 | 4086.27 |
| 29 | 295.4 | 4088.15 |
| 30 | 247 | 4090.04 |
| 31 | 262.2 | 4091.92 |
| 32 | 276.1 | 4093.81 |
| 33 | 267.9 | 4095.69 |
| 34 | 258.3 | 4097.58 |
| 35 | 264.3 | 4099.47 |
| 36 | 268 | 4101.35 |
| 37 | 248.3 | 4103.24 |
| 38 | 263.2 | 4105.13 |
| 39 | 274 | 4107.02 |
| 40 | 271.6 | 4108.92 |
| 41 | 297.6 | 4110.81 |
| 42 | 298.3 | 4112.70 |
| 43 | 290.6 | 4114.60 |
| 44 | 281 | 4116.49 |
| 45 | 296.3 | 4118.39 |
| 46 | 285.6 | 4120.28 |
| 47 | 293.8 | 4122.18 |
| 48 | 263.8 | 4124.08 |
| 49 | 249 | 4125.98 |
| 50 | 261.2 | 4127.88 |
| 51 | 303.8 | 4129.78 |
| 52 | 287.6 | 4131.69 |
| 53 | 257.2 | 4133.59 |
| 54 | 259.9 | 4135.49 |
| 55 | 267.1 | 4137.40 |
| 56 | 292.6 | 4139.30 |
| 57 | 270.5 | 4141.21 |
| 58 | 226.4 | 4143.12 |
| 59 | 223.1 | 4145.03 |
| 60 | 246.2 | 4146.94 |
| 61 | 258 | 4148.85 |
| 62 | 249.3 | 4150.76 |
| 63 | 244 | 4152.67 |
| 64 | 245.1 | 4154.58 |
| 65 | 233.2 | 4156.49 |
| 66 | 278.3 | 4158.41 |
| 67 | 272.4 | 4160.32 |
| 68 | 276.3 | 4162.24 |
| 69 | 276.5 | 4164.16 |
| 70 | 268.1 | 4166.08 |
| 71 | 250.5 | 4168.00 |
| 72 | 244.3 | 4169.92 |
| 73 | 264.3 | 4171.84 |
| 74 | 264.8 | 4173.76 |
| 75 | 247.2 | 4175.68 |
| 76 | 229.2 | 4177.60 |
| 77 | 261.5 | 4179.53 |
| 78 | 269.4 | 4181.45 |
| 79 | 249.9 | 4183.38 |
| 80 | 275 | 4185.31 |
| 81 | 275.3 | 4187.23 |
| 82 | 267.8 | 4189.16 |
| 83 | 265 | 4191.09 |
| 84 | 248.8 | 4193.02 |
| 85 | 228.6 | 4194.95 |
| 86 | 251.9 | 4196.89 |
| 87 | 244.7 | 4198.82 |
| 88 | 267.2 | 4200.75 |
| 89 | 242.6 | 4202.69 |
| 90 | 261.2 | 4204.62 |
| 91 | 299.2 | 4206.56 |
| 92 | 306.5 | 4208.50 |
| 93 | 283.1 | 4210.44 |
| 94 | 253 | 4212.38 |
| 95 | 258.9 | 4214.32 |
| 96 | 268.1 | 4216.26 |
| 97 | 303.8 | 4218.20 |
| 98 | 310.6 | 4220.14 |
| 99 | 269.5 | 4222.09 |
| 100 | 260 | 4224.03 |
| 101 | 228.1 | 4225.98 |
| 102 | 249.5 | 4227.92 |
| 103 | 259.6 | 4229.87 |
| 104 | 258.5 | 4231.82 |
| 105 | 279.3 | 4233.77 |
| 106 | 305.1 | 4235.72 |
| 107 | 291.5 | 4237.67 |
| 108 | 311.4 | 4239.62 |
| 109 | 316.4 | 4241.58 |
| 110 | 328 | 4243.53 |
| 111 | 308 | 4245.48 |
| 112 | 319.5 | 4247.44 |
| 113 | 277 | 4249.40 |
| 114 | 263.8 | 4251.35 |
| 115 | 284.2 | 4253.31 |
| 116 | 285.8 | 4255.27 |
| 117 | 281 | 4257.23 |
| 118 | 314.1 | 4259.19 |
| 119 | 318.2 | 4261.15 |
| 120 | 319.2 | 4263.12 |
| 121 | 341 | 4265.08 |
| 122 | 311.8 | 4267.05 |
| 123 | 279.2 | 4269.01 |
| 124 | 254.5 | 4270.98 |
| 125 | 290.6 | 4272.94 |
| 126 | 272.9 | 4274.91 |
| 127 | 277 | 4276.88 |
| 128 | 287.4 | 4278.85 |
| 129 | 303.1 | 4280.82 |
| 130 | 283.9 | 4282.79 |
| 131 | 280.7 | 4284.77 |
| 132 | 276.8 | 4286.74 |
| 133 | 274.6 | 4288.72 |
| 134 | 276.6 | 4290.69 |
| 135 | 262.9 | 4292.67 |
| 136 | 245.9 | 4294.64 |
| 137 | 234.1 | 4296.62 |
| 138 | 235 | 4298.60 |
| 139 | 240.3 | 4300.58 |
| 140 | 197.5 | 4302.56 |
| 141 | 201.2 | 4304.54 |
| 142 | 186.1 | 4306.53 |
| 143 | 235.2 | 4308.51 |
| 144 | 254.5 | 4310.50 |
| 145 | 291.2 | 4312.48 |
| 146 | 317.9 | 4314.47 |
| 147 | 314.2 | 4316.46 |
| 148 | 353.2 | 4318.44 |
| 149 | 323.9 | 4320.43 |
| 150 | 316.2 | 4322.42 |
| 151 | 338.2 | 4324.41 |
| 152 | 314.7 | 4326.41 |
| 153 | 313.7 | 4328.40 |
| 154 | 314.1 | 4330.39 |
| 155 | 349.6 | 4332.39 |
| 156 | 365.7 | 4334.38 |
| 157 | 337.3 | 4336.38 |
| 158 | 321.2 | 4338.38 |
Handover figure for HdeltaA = -2.33 angstrom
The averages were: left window 263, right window 260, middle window 277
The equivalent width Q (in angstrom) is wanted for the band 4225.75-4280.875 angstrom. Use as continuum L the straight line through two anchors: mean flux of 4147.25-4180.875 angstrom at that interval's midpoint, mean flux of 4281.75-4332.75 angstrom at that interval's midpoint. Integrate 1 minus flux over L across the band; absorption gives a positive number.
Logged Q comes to -4.3 angstrom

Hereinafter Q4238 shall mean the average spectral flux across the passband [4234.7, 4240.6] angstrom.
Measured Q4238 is 302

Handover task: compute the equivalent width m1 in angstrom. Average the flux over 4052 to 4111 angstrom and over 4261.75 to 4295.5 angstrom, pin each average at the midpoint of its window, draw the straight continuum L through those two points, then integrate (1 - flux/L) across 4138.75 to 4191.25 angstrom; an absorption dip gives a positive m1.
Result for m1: 3.03 angstrom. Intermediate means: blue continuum 265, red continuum 285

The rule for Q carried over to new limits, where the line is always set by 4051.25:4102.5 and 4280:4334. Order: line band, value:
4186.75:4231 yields 1.3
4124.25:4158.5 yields 1.4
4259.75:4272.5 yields -1.2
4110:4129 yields -1.0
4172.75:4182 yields 0.6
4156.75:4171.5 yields 0.3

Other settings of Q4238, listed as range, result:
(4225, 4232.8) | 249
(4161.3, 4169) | 268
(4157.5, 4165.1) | 276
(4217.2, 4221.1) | 307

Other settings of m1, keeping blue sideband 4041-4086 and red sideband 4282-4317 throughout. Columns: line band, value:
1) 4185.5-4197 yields 0.1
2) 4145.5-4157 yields 0.7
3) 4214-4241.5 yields -2.0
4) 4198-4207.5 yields -0.1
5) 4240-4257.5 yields -2.7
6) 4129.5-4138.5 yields -0.4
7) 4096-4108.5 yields 0.0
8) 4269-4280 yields -0.9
